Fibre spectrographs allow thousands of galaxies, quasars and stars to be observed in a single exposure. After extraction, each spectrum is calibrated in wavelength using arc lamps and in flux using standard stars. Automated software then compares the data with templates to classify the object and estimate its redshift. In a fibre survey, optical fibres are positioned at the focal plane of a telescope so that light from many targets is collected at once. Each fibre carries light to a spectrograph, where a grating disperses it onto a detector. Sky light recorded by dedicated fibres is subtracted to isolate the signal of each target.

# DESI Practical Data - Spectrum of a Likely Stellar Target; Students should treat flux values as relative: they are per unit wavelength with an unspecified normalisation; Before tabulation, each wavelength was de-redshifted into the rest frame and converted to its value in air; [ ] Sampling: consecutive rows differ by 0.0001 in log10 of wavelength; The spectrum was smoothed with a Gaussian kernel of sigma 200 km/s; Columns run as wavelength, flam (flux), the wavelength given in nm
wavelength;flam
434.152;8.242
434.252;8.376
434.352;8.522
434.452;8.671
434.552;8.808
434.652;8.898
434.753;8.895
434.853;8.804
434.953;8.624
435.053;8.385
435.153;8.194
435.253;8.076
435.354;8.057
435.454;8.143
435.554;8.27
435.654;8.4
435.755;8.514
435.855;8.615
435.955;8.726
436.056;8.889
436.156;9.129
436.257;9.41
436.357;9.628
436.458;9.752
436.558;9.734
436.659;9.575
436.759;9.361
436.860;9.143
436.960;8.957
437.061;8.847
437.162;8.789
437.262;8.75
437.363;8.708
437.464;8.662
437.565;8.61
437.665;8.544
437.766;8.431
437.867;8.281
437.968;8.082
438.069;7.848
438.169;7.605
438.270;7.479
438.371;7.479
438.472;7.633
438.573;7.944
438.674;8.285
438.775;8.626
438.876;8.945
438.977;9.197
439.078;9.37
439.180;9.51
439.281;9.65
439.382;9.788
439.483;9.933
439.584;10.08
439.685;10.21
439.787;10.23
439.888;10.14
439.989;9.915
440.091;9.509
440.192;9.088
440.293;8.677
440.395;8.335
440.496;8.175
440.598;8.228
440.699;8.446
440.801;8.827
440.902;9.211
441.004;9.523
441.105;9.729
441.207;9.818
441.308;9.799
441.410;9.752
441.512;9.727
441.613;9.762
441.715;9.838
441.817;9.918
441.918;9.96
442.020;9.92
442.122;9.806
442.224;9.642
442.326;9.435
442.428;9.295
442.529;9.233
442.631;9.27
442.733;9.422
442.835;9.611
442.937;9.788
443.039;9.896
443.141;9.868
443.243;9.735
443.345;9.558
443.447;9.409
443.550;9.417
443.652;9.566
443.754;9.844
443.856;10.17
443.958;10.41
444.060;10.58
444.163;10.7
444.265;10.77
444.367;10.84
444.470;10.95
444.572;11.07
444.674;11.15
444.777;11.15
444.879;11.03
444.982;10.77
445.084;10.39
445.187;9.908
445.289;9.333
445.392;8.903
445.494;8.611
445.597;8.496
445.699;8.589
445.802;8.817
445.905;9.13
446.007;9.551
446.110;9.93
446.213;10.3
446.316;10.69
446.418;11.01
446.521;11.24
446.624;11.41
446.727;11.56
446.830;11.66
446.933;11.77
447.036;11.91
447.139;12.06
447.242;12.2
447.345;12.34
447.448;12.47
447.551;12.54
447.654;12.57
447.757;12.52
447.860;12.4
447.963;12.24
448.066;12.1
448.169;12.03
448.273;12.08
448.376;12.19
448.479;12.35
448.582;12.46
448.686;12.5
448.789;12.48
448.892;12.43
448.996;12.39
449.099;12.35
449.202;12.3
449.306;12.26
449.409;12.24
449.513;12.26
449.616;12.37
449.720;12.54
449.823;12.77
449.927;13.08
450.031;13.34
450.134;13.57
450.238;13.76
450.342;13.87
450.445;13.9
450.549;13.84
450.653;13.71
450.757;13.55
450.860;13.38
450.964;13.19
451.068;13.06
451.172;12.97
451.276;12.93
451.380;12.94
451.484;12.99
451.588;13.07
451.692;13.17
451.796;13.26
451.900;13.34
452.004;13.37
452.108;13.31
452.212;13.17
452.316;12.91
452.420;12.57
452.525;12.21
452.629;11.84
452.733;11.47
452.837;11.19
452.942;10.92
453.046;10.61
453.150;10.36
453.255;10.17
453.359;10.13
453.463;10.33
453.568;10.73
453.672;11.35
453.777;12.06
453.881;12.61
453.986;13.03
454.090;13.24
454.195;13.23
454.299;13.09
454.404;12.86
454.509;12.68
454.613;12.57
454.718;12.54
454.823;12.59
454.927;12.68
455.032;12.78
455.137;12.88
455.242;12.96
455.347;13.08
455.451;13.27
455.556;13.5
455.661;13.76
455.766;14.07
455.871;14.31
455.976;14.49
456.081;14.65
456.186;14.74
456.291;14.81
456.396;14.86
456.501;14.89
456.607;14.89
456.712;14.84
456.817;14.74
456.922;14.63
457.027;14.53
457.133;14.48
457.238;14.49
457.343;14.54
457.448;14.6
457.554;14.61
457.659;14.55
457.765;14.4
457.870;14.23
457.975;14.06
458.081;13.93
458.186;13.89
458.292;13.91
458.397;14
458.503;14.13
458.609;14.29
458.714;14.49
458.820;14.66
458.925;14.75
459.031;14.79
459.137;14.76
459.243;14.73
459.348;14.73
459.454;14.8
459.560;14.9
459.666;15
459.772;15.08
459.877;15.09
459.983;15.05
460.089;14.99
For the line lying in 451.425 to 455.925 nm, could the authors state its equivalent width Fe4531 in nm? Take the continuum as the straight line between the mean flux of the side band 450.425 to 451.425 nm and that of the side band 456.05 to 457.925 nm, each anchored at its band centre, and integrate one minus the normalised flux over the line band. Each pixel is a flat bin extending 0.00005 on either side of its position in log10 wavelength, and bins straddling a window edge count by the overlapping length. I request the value 0.47 nm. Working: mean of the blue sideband 13.3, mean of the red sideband 14.6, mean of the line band 12.5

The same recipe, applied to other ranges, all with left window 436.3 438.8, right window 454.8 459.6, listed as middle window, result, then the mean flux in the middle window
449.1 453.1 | -0.11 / 12.8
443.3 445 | 0.01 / 10.4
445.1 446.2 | 0.17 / 9.21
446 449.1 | -0.11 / 11.9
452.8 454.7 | 0.22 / 11.7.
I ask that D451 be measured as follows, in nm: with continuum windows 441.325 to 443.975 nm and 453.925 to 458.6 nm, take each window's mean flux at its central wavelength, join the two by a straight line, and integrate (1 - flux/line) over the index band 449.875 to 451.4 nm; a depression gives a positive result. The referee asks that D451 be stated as -0.16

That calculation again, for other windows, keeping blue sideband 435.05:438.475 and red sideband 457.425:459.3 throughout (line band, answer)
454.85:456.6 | -0.02 nm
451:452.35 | -0.06 nm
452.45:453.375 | 0.13 nm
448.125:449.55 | -0.06 nm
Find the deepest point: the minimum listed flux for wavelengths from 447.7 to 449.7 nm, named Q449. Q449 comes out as 12.03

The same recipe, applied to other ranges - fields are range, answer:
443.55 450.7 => 8.496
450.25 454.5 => 10.13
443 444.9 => 9.409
